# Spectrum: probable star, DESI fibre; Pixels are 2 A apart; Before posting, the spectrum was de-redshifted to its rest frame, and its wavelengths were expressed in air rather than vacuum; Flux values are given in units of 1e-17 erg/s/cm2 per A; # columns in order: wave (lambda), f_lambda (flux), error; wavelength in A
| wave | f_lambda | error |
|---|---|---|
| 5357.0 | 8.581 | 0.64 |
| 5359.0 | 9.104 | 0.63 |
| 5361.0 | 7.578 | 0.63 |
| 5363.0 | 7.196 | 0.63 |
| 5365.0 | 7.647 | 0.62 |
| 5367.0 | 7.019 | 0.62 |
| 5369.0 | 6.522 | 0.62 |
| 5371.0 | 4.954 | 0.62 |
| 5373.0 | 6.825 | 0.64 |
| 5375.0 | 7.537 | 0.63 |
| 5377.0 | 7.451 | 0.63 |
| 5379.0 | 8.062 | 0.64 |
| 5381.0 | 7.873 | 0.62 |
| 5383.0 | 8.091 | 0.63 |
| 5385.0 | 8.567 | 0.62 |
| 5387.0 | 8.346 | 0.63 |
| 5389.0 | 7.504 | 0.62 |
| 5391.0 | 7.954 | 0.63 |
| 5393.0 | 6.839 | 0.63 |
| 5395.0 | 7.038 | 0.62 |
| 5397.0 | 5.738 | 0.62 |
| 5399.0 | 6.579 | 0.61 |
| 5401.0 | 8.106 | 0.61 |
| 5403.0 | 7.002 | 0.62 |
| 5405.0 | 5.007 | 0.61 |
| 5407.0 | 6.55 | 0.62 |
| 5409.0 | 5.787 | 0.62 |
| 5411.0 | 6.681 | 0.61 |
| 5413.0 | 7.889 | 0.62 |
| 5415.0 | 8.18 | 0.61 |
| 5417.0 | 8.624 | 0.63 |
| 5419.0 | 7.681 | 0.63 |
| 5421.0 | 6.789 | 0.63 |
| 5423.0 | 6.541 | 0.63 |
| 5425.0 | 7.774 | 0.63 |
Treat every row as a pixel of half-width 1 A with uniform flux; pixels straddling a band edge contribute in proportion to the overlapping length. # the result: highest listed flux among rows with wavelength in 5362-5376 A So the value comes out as 7.647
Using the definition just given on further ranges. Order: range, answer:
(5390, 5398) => 7.954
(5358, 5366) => 9.104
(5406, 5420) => 8.624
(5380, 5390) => 8.567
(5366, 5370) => 7.019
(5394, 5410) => 8.106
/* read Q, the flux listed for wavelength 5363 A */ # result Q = 7.196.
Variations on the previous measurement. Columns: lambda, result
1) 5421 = 6.789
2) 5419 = 7.681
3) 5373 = 6.825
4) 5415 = 8.18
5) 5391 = 7.954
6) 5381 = 7.873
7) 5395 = 7.038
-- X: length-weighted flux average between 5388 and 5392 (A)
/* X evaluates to 7.73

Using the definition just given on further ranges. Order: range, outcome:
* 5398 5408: 6.65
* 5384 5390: 8.14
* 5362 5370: 7.1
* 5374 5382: 7.73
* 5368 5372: 5.74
